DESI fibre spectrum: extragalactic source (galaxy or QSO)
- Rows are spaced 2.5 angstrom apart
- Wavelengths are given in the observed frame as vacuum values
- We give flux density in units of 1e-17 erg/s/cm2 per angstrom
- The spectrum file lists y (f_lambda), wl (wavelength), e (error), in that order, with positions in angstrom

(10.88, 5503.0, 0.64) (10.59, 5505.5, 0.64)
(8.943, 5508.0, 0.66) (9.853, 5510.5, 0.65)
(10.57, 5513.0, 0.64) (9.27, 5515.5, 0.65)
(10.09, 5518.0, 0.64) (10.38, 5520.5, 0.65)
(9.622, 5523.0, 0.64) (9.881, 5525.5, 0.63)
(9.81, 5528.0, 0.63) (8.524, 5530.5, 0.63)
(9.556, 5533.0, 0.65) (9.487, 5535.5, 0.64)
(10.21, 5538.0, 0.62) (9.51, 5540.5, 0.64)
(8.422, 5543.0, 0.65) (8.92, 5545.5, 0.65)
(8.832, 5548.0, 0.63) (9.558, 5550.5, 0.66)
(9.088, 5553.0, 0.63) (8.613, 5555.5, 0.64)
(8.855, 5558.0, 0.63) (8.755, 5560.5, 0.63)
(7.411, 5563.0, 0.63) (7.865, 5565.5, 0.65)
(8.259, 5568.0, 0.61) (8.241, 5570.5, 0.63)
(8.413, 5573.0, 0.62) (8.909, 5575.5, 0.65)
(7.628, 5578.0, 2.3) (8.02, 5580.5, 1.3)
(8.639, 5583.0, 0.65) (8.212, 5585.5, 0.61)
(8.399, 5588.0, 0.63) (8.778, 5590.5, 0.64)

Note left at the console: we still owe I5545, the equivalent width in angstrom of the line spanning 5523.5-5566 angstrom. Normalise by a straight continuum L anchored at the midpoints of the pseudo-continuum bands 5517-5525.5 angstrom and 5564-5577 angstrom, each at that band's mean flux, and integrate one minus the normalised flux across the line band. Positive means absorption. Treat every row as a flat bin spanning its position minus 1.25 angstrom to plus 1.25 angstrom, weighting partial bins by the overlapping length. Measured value 0.7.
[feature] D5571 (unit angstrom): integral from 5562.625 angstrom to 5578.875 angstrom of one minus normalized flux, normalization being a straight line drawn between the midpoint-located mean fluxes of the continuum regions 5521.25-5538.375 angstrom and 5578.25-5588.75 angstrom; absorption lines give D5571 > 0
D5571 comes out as 0.77 angstrom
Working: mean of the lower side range 9.58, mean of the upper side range 8.25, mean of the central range 8.15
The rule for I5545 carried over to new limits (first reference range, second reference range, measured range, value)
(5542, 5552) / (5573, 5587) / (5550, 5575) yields 0.5 angstrom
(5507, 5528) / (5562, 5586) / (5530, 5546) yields -0.1 angstrom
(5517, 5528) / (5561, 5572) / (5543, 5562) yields -0.6 angstrom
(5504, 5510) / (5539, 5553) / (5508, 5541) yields -0.8 angstrom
